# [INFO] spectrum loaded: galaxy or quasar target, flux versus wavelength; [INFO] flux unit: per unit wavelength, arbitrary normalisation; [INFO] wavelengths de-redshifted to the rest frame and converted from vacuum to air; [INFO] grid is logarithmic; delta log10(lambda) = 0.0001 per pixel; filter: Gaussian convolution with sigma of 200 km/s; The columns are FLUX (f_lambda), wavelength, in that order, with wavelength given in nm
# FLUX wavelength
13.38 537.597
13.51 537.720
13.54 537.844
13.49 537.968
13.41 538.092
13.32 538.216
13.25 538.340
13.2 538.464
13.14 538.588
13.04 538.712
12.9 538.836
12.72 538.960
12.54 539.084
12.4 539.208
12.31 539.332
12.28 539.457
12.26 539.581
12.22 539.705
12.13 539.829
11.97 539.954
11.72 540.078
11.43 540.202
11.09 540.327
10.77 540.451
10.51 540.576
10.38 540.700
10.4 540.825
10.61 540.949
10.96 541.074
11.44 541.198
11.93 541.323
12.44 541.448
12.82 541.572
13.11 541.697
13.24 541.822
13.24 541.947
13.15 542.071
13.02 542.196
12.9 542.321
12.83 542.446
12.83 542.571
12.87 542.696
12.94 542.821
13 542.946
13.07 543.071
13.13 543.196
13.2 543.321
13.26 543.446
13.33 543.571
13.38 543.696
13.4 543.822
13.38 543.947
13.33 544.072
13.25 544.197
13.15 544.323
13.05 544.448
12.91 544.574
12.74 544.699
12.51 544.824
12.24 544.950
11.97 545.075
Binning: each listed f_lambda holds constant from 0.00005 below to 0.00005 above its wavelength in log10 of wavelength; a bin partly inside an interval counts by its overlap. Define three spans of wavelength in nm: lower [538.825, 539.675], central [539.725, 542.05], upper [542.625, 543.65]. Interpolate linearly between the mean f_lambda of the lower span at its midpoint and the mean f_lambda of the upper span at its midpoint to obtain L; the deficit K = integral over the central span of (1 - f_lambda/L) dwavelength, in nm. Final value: 0.19 nm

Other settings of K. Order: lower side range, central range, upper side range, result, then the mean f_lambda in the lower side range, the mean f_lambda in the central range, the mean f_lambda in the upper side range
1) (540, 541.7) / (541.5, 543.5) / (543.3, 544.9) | -0.13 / 11.3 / 13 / 13.1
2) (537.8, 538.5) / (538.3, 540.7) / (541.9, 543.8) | 0.21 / 13.4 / 12.1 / 13.1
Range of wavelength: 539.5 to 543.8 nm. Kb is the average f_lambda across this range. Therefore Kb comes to 12.3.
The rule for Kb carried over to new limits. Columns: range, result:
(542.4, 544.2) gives 13.1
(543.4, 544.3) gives 13.3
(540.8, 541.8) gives 11.8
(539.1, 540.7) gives 11.7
